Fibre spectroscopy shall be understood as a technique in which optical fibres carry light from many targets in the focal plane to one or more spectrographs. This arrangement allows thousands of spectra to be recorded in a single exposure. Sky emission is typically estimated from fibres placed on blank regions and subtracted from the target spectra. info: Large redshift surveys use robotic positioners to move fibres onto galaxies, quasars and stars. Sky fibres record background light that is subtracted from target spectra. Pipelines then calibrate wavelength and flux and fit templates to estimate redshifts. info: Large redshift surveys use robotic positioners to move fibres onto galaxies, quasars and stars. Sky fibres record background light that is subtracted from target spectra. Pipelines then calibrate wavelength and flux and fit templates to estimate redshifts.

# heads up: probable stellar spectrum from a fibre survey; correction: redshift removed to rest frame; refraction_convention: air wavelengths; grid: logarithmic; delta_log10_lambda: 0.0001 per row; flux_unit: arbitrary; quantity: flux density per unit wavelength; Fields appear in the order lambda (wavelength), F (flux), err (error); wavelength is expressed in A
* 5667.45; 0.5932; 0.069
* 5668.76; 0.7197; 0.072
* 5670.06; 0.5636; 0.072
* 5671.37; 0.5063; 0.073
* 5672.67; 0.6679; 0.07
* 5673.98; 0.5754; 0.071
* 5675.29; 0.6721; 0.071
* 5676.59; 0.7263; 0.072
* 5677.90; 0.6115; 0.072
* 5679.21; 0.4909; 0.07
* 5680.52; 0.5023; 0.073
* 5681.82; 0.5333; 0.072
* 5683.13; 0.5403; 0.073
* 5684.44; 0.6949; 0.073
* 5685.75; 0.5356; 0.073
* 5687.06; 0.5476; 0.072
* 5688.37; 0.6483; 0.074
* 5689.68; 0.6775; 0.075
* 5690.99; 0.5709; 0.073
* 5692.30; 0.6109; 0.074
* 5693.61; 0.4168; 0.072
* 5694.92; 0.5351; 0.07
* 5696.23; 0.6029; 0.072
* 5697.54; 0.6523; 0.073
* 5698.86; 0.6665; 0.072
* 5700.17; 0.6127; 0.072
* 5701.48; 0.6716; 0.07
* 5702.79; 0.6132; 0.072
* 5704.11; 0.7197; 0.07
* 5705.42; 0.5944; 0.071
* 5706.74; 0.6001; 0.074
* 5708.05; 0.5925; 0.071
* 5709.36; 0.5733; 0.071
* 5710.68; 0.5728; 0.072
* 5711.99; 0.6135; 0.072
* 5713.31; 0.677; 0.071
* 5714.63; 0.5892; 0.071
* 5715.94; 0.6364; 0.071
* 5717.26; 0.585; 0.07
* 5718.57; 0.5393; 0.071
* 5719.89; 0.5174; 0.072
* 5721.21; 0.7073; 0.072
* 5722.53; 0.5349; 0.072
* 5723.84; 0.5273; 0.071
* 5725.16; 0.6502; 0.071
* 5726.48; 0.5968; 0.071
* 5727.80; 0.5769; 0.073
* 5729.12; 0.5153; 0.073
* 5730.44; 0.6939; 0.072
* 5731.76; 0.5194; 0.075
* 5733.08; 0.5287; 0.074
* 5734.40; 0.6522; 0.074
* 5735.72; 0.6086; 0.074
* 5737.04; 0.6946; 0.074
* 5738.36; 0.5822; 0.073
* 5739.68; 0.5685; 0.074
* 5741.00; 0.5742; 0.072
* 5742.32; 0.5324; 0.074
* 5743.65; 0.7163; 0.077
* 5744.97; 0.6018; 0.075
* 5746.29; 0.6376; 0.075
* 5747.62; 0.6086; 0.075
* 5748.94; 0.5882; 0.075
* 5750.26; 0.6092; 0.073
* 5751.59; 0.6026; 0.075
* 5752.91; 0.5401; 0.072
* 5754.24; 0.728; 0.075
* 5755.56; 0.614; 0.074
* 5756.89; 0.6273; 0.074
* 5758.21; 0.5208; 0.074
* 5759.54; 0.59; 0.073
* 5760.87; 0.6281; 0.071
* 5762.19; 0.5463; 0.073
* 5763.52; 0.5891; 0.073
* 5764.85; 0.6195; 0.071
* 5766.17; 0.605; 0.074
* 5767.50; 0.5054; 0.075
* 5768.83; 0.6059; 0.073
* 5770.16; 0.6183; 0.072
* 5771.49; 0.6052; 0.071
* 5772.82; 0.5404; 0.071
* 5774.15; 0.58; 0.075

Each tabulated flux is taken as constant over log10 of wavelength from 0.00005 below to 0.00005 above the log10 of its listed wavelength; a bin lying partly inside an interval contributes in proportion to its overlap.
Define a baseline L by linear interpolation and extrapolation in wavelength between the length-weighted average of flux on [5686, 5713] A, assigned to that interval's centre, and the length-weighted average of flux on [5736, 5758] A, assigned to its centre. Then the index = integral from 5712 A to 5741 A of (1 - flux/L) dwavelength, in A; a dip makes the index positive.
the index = 0.7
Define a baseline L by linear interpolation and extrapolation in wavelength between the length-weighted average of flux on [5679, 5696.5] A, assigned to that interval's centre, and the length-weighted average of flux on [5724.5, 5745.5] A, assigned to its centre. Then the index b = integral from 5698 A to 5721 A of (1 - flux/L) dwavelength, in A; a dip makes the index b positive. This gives -1.2 A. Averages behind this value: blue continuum 0.566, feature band 0.612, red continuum 0.601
